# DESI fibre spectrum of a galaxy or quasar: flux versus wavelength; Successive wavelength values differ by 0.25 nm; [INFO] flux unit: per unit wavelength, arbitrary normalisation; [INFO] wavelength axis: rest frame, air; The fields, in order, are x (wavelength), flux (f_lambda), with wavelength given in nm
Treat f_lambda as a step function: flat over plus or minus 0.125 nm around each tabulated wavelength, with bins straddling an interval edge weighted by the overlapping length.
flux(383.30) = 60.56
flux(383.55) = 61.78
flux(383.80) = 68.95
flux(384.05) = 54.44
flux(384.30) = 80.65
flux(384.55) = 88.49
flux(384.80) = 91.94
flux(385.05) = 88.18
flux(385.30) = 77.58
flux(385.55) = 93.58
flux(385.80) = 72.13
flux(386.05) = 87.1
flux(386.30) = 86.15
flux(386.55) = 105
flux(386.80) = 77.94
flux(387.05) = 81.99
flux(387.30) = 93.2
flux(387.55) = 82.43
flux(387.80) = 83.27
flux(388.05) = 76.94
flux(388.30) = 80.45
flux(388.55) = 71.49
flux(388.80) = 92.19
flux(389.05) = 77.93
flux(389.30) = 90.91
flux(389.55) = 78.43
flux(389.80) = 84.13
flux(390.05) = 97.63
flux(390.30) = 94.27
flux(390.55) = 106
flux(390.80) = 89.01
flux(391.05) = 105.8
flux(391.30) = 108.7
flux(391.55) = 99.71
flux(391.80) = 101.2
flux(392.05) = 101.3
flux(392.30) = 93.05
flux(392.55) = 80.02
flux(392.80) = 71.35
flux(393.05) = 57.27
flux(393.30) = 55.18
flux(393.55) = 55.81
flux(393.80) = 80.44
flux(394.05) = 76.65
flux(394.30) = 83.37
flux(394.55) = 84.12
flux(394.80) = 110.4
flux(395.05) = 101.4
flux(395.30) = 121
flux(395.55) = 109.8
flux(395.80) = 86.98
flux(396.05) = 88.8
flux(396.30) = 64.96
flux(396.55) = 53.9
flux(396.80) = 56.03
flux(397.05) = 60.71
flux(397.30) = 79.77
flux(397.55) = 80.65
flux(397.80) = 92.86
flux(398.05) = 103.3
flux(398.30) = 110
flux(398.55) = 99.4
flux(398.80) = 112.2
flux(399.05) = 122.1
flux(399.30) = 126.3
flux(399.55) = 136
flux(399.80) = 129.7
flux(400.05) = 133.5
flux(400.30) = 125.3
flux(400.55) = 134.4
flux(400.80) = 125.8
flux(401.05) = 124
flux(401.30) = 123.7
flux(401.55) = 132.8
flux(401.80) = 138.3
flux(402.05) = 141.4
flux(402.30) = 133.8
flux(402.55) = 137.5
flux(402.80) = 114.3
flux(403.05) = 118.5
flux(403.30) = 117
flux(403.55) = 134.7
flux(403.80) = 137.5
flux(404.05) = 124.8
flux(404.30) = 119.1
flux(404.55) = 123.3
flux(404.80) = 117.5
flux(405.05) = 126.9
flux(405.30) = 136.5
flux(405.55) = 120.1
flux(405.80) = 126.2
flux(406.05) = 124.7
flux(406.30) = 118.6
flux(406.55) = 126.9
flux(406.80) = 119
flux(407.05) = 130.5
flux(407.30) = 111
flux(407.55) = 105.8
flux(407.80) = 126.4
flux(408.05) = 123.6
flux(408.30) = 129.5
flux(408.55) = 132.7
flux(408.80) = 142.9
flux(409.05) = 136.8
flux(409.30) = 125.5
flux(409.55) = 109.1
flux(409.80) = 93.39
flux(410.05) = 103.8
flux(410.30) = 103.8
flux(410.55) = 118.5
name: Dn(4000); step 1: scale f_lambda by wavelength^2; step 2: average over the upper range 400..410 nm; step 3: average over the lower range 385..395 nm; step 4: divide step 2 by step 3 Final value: 1.57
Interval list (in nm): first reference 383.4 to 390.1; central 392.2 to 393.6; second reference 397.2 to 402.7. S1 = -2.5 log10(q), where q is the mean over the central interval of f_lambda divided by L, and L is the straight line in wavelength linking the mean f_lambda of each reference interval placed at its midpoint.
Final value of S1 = 0.40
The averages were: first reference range 82.2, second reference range 120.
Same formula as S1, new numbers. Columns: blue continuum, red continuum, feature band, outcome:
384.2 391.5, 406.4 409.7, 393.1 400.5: 0.11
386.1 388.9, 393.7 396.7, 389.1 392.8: -0.09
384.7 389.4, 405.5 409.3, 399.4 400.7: -0.19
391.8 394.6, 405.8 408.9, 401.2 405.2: -0.16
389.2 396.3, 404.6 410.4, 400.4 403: -0.20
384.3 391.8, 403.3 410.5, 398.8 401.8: -0.16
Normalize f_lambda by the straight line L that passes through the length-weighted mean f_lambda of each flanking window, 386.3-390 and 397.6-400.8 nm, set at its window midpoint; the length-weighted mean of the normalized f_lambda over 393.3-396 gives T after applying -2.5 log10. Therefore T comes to 0.17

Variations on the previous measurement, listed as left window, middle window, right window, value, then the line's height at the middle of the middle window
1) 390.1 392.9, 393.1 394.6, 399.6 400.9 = 0.42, 105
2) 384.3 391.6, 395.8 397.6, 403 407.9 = 0.45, 106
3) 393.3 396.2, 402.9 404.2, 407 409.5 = -0.12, 113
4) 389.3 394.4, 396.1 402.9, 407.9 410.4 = -0.09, 101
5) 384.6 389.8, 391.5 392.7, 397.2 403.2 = 0.04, 97.9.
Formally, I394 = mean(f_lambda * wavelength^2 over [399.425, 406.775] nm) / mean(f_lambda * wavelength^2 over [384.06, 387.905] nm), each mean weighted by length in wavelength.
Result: 1.64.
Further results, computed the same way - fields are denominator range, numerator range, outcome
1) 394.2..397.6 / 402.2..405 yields 1.54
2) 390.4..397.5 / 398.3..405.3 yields 1.54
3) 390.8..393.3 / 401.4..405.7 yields 1.52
